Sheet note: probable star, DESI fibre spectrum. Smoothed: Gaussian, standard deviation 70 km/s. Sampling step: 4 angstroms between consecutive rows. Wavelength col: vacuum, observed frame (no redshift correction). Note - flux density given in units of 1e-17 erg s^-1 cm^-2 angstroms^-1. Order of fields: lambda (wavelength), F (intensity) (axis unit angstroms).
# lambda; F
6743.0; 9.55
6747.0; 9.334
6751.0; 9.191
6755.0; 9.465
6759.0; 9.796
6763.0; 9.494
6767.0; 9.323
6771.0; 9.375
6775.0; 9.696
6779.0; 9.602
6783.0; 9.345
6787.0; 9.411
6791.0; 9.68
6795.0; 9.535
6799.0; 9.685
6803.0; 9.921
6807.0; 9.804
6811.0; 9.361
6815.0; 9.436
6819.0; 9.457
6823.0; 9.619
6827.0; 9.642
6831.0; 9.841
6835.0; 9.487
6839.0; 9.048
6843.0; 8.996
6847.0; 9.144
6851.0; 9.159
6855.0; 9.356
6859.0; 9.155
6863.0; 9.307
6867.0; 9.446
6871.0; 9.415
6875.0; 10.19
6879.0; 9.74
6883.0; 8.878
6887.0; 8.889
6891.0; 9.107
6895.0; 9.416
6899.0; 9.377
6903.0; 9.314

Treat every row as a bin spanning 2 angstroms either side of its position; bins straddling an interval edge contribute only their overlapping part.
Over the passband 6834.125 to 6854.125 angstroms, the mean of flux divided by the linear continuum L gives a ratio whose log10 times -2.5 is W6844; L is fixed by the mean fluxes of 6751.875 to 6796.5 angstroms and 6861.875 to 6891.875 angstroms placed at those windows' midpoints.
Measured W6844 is 0.03 mag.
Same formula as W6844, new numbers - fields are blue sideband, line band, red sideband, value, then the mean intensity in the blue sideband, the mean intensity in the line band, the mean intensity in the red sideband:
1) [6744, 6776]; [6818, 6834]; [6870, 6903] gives -0.03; 9.45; 9.64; 9.37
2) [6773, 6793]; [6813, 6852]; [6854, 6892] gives 0.01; 9.55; 9.39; 9.35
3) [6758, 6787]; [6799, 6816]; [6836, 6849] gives -0.04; 9.5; 9.65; 9.1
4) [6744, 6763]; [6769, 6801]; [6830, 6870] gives -0.02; 9.46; 9.54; 9.28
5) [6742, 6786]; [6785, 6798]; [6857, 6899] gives -0.01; 9.47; 9.55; 9.36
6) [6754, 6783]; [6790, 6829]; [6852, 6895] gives -0.02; 9.53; 9.61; 9.35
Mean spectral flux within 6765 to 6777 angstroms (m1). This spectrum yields 9.46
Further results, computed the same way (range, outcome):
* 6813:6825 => 9.5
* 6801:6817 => 9.63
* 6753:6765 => 9.58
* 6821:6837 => 9.65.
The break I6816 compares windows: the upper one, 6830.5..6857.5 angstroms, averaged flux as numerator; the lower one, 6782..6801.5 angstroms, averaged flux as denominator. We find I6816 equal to 1.0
